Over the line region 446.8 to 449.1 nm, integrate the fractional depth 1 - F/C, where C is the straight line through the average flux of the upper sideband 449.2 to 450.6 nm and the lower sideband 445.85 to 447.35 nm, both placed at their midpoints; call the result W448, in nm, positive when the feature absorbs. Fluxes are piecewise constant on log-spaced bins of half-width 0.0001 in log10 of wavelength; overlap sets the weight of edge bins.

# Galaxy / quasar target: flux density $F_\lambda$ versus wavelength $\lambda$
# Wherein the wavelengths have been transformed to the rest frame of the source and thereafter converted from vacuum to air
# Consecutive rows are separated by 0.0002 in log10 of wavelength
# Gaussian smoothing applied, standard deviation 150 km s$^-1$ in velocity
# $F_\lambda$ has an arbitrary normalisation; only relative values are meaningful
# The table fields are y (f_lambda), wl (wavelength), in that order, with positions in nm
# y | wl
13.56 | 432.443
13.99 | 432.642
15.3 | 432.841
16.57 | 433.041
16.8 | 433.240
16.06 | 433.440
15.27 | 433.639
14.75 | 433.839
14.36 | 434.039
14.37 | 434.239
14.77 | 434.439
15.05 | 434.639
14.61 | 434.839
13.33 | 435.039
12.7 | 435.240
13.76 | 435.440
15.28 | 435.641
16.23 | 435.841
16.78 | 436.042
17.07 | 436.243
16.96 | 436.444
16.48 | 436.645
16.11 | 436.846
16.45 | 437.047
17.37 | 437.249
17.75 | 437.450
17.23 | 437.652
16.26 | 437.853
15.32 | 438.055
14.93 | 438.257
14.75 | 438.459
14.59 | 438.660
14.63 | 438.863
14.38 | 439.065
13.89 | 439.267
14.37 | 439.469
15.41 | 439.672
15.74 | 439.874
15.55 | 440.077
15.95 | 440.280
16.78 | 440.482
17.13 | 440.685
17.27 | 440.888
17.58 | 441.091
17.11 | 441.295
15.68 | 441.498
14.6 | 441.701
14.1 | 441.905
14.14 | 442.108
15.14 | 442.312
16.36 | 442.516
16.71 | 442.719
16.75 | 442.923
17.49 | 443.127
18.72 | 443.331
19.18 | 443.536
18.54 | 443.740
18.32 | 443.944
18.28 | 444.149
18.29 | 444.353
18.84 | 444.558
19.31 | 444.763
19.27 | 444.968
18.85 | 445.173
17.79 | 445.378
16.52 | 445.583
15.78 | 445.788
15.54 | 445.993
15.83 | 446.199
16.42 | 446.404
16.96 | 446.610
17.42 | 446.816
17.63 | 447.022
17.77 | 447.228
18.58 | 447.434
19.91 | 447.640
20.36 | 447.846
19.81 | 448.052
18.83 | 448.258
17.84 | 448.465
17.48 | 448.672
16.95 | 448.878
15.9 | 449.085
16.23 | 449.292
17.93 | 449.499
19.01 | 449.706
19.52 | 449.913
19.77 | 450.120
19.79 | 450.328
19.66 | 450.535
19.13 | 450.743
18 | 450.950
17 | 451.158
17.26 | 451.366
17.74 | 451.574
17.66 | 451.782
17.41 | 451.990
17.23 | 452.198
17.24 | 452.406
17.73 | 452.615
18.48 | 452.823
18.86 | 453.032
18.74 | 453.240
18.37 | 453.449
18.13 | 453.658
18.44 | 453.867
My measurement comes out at -0.093 nm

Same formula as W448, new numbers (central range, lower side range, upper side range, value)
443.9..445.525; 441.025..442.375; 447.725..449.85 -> -0.20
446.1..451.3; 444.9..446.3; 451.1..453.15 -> -0.24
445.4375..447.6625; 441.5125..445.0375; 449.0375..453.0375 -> 0.07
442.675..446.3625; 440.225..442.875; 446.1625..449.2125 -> -0.18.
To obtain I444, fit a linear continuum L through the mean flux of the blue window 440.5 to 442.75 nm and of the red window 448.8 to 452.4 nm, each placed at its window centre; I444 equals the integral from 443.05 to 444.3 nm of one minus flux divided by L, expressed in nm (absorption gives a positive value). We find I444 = -0.15 nm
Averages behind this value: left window 16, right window 18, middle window 18.4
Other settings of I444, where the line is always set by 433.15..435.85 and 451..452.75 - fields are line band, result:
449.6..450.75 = -0.155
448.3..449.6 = -0.011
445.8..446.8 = 0.020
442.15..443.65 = -0.095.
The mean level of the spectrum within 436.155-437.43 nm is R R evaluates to 16.8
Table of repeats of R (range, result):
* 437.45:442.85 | 15.6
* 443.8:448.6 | 18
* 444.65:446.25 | 17.4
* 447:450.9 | 18.5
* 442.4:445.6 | 18.1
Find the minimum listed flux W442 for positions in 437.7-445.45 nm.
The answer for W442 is 13.89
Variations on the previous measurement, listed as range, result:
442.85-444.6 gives 16.75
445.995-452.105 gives 15.83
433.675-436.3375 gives 12.7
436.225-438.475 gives 14.75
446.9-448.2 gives 17.63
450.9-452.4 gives 17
